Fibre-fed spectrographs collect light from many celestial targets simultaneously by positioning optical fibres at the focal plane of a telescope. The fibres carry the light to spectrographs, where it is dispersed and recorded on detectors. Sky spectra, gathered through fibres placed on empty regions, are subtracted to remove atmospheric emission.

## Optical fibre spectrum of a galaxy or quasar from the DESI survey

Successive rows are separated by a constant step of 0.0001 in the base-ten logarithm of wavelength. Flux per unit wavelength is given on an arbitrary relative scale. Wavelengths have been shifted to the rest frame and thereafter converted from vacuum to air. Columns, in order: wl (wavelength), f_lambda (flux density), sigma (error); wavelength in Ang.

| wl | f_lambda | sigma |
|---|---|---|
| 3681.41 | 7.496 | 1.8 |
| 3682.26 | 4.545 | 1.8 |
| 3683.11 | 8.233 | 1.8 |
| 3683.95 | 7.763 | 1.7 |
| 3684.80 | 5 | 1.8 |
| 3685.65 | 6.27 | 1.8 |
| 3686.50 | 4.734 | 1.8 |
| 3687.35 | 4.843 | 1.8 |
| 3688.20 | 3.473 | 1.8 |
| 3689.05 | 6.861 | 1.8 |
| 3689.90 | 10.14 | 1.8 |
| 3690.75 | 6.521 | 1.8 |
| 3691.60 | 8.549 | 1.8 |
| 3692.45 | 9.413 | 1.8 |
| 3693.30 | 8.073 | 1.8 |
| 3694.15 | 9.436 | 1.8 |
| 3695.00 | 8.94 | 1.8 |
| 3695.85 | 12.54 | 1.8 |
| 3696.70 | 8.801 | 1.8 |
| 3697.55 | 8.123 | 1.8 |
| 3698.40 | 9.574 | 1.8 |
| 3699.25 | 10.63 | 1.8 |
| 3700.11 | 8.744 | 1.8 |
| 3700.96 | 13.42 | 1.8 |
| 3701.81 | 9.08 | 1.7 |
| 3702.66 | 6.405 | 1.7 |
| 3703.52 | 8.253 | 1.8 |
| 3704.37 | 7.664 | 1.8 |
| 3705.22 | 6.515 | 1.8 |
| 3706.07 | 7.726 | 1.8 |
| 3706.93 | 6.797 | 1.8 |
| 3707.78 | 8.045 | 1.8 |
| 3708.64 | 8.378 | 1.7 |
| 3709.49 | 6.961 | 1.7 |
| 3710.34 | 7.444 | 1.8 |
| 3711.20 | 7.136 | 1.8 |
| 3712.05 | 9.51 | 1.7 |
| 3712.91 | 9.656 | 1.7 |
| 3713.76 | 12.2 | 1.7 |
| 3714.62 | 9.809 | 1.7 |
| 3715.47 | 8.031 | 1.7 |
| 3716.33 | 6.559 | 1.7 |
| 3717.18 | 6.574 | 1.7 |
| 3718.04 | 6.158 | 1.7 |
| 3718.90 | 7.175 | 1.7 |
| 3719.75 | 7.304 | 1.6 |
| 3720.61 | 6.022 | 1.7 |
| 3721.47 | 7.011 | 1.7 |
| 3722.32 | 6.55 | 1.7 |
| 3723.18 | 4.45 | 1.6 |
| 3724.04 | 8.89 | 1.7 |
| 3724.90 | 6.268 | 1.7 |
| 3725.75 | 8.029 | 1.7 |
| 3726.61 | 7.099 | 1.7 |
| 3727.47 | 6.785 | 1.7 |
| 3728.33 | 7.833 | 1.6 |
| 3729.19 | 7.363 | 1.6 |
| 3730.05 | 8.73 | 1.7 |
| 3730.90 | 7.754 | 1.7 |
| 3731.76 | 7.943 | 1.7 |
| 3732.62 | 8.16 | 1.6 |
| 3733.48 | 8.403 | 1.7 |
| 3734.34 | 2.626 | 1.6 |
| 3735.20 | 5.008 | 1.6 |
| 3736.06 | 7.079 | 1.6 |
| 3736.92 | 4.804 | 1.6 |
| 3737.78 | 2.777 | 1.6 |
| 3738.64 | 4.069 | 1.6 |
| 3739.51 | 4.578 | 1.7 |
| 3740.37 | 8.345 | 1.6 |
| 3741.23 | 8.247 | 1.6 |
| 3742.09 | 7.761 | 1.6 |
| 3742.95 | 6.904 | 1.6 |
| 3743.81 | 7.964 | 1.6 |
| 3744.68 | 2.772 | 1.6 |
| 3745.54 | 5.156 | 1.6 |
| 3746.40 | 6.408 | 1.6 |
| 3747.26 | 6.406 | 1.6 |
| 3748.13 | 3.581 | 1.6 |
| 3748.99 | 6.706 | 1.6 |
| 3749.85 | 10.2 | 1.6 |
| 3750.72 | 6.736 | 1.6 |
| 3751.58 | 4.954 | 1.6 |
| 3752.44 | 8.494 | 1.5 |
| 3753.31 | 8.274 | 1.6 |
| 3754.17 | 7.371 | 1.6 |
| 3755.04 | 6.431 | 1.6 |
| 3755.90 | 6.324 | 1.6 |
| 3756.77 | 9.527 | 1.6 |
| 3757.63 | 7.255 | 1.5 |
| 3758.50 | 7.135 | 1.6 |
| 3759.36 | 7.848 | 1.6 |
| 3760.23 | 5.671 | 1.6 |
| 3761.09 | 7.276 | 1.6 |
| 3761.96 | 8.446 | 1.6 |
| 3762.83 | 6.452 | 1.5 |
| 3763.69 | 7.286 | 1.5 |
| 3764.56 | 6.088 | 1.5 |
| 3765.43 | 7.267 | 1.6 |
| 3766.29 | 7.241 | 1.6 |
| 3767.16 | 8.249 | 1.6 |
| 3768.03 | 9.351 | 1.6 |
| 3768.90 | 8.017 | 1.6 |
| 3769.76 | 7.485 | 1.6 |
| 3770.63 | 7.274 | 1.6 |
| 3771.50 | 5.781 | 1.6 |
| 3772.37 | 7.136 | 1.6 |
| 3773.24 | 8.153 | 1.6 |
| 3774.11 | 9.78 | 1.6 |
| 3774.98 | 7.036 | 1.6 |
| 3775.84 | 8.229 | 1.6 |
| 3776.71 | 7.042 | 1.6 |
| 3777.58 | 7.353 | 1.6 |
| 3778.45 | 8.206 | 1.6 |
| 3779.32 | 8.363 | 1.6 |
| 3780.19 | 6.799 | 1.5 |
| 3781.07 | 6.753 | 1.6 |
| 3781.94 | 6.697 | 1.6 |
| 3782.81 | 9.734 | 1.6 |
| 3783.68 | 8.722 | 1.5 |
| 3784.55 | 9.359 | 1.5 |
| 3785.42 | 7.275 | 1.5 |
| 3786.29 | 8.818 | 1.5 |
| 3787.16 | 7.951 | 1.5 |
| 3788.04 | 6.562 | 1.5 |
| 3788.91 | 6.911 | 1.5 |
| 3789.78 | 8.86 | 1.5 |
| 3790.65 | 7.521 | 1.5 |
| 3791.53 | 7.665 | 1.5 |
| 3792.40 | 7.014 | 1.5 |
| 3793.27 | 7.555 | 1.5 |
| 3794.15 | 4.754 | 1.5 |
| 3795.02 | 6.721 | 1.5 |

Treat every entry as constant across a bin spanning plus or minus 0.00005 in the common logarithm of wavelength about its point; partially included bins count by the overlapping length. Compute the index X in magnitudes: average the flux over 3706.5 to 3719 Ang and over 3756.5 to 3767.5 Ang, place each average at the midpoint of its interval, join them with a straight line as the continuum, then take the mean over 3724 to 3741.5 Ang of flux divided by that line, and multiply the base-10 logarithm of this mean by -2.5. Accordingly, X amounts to 0.17 mag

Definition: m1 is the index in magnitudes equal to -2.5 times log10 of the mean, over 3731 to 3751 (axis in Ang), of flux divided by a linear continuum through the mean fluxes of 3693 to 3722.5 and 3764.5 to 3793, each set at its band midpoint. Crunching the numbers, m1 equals 0.28 mag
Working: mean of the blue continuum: 8.34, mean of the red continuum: 7.74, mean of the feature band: 6.22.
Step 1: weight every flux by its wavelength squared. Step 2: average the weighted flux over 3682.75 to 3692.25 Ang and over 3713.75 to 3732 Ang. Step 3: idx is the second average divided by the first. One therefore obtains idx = 1.13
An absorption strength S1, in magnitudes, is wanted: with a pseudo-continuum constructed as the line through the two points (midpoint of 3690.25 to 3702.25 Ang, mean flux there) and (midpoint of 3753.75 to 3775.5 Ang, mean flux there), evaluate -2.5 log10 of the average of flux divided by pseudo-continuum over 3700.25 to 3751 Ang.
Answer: 0.20 mag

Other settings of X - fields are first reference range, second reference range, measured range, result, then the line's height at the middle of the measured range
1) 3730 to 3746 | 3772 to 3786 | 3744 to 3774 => 0.01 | 7.09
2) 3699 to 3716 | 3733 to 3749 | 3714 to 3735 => -0.01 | 7.15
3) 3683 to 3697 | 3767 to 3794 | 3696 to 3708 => -0.14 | 7.62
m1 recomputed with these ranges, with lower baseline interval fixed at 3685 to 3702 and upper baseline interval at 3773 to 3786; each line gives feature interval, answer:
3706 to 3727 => 0.092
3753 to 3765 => 0.119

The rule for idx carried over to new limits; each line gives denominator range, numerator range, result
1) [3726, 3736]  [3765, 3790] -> 1.13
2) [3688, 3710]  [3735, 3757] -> 0.78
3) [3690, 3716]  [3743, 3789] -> 0.87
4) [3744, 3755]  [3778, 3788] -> 1.26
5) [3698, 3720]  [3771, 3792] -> 0.97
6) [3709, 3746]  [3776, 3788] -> 1.16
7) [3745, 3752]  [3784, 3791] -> 1.30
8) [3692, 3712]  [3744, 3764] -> 0.81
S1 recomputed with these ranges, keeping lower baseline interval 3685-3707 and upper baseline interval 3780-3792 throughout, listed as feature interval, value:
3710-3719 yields -0.02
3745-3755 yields 0.19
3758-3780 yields 0.05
